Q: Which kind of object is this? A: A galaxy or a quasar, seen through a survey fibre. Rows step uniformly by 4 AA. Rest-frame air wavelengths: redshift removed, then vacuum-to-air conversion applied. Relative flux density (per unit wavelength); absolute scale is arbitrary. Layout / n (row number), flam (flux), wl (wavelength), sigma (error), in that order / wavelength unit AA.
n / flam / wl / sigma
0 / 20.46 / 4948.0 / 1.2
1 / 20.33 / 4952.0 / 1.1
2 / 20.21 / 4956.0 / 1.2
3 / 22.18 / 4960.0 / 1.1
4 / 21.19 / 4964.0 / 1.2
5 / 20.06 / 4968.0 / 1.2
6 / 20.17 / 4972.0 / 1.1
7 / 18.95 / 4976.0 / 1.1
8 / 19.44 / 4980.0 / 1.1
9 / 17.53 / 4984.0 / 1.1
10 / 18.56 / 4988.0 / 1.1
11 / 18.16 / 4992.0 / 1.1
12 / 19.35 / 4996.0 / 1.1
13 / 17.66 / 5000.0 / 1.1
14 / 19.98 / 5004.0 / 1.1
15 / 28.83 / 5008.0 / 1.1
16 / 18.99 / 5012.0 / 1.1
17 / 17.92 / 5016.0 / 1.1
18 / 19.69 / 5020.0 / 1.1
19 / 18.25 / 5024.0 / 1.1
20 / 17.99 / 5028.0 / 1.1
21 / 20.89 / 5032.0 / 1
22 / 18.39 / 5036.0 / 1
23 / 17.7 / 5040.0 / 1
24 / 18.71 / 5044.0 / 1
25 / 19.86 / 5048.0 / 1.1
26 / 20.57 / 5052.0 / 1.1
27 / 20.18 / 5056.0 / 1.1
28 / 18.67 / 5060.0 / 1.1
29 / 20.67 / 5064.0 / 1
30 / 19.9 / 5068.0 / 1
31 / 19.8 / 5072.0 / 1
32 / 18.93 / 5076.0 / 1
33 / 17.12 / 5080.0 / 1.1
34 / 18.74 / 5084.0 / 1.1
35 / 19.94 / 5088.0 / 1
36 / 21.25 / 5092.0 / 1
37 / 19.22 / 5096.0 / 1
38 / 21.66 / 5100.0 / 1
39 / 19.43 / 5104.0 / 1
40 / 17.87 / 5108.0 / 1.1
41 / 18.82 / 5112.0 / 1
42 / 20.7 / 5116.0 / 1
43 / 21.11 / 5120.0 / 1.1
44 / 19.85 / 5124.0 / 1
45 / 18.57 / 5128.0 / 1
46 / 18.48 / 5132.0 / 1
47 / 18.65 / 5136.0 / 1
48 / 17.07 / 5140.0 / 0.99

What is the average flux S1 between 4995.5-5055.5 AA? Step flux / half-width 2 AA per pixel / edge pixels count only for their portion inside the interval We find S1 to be 19.7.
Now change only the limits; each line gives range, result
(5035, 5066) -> 19.4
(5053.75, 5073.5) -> 19.9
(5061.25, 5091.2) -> 19.4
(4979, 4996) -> 18.5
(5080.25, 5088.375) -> 18.7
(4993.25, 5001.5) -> 18.5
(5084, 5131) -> 19.8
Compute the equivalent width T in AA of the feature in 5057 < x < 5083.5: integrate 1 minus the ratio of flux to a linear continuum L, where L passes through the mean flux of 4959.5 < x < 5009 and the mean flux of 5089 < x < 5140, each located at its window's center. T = 0.64 AA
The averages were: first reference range 19.9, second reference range 19.5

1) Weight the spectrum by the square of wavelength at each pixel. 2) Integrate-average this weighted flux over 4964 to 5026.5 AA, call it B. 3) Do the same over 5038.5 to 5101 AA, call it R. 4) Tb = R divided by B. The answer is 1.03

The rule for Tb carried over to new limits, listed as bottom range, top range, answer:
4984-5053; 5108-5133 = 1.04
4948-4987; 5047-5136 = 1.03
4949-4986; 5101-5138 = 1.03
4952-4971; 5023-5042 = 0.92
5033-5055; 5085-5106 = 1.08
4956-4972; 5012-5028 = 0.91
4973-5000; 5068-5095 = 1.08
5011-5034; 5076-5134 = 1.06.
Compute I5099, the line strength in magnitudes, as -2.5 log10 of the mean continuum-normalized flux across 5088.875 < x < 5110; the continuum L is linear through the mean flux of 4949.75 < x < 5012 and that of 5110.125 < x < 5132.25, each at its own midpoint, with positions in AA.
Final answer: -0.01 mag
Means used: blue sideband 20.1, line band 19.9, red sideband 19.7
